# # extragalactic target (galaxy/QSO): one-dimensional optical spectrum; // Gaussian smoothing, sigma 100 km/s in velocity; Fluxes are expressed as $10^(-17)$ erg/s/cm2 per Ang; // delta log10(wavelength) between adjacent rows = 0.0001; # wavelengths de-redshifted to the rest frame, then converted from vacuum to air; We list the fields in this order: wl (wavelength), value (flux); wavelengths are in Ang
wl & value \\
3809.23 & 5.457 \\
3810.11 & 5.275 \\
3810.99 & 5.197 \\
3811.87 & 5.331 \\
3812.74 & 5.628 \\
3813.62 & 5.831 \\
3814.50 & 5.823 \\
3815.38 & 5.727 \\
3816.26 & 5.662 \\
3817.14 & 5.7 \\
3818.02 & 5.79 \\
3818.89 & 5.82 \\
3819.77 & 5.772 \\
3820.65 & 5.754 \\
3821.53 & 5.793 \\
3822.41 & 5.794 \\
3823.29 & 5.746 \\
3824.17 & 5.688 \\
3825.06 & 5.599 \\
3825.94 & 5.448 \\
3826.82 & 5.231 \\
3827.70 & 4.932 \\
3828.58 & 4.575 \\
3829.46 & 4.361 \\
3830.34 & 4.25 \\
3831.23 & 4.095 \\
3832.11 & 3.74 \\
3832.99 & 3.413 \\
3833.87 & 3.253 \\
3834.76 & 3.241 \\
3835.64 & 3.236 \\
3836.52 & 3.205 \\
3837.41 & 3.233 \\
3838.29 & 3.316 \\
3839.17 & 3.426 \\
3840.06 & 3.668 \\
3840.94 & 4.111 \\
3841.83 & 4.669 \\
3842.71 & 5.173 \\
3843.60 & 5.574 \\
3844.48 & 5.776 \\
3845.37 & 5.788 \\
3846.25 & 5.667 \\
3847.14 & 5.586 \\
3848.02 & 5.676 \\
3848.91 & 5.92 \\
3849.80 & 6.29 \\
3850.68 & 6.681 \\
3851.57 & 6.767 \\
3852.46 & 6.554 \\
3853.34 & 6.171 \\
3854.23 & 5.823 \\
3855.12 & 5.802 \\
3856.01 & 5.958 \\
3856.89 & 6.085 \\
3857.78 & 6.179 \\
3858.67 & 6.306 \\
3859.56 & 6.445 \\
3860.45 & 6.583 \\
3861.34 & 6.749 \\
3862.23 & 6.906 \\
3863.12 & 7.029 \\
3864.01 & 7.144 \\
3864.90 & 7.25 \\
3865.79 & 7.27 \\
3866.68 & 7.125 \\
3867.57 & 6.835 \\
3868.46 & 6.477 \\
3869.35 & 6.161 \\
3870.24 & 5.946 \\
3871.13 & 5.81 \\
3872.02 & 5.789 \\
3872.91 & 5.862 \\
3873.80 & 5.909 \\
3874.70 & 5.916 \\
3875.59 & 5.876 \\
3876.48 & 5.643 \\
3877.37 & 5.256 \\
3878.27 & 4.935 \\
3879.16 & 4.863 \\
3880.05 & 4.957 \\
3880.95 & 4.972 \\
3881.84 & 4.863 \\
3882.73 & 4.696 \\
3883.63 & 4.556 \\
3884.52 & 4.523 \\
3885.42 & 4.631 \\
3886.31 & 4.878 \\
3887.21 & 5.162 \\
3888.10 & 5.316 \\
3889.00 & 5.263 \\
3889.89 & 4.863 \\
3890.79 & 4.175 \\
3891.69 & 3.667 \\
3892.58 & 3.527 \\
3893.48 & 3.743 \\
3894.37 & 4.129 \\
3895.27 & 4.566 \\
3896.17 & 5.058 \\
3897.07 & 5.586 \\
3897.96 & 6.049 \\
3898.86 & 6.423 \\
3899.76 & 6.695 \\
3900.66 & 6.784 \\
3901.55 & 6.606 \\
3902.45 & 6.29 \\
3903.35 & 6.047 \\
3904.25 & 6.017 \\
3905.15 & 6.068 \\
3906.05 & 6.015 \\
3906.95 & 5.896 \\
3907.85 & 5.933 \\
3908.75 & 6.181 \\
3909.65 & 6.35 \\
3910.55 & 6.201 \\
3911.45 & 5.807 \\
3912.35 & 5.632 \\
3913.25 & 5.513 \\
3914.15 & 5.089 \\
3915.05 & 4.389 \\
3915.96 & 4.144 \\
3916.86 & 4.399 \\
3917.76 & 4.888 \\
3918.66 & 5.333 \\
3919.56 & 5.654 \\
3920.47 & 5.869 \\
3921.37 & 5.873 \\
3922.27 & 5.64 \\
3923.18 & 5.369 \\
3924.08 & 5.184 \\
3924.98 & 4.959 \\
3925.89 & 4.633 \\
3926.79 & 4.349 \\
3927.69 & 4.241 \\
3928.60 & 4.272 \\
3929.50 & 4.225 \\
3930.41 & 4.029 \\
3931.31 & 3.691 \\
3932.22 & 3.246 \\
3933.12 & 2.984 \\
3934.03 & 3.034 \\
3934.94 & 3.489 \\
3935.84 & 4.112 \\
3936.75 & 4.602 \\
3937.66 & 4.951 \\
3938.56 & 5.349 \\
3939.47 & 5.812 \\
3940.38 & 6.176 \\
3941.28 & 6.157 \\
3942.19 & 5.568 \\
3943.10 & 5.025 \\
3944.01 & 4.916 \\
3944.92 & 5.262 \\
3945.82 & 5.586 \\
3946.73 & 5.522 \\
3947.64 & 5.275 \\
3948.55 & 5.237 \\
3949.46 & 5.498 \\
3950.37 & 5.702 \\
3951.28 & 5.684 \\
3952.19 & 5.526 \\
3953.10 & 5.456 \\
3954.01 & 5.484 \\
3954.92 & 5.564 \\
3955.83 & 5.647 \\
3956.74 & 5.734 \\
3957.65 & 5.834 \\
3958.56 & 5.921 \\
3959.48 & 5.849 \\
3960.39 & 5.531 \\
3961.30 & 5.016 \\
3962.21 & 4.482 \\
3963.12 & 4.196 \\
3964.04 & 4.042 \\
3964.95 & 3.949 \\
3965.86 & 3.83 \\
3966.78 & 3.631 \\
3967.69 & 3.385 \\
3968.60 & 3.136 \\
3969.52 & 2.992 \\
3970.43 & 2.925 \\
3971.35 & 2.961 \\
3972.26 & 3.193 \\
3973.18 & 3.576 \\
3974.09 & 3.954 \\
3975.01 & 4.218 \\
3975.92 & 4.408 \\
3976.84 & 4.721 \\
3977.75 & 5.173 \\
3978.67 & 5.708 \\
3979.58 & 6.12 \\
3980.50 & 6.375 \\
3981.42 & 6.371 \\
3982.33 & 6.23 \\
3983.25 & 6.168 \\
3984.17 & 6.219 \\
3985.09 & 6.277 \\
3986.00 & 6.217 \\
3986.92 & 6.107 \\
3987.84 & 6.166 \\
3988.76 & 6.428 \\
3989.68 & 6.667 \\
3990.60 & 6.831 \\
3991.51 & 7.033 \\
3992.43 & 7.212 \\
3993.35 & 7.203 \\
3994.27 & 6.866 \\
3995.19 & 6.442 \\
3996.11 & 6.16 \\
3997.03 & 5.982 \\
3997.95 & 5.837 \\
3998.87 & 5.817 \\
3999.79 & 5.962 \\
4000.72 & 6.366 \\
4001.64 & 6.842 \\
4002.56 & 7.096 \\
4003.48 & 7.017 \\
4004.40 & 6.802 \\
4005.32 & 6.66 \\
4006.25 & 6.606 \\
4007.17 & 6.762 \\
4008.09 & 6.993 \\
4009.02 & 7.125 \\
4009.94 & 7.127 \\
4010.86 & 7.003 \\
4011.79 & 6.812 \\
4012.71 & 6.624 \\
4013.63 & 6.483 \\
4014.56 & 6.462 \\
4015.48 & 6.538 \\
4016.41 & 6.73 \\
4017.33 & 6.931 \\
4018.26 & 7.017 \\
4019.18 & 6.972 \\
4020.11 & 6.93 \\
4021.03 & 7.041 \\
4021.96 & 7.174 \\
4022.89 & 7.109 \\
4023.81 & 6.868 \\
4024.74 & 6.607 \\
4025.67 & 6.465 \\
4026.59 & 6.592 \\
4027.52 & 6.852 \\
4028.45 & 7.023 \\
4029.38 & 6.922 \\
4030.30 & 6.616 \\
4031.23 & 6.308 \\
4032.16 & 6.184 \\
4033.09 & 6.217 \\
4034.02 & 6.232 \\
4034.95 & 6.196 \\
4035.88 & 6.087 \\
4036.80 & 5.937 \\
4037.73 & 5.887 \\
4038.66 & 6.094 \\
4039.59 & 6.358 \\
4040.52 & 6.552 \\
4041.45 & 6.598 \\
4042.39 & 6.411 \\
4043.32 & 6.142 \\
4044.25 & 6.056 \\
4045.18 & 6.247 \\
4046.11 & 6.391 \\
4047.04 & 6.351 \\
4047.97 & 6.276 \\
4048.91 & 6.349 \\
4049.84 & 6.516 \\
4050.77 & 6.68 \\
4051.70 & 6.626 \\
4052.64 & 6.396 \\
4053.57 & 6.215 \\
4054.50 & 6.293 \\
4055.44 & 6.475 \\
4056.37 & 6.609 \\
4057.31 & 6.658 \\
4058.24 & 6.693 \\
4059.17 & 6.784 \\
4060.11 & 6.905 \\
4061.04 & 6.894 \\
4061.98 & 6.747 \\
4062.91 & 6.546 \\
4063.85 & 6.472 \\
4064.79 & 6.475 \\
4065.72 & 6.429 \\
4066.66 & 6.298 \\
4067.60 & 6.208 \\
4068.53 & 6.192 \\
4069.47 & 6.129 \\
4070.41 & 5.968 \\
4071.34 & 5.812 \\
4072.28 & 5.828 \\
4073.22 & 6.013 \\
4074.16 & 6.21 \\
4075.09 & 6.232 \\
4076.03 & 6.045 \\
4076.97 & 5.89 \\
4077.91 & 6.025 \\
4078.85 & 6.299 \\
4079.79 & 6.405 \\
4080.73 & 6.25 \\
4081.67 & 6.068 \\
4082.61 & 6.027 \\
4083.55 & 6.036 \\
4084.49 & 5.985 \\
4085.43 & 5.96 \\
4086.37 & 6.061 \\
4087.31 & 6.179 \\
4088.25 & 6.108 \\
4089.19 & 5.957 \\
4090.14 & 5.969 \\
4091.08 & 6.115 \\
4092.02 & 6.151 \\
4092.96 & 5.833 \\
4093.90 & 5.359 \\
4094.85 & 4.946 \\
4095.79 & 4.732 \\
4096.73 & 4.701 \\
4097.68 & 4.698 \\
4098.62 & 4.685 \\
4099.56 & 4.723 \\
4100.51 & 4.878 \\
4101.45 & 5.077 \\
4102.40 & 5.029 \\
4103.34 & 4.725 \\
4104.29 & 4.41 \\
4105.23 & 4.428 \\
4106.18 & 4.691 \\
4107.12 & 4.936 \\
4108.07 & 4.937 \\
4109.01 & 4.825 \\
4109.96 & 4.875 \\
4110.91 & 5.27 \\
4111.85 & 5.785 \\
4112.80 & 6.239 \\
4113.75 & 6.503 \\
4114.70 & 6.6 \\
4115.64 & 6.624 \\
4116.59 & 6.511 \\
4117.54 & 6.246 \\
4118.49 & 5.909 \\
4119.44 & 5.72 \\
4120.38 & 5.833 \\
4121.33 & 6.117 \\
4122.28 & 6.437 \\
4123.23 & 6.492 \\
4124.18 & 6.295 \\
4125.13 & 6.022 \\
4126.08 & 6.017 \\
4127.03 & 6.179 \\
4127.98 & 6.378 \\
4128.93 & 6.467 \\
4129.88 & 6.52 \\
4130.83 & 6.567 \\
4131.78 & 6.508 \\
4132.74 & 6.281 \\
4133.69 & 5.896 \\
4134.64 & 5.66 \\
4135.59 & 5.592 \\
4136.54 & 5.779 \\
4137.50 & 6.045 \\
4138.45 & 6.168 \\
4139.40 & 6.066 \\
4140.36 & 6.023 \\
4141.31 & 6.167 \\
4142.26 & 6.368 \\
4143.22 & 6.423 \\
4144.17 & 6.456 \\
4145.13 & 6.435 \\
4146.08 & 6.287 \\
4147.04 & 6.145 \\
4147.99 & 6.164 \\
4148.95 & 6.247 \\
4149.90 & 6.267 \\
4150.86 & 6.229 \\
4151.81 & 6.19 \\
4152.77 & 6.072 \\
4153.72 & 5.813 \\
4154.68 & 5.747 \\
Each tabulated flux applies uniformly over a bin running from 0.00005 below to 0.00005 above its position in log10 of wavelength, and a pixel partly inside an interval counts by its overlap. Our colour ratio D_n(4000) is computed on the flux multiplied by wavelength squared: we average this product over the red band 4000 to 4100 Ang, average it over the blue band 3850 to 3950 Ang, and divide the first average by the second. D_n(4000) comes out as 1.26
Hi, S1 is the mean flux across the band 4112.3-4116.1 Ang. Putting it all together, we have 6.48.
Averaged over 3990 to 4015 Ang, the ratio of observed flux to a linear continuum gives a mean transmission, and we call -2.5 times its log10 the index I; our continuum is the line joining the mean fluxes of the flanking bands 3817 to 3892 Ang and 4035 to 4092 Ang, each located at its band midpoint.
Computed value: -0.11 mag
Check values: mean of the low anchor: 5.38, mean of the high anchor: 6.27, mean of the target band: 6.67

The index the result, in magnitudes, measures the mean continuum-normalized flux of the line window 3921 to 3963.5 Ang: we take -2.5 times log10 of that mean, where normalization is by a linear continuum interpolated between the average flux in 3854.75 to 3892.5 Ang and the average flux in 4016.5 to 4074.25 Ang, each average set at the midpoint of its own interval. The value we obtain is 0.20 mag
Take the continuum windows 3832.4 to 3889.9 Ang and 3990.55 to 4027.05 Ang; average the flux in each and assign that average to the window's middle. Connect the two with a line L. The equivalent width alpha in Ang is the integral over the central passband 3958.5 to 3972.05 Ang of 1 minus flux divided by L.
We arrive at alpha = 4.9 Ang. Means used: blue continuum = 5.46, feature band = 4.05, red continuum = 6.73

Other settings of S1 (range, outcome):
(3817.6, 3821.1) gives 5.8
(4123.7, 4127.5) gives 6.13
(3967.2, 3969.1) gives 3.26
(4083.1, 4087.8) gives 6.05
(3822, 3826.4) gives 5.64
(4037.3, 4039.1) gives 5.99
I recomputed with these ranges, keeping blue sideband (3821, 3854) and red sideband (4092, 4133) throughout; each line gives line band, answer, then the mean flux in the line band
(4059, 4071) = -0.171 mag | 6.45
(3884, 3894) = 0.120 mag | 4.52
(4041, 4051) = -0.165 mag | 6.36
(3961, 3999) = 0.010 mag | 5.24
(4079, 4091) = -0.099 mag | 6.09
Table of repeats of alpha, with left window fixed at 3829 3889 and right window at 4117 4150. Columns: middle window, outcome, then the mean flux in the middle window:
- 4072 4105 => 2.2 Ang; 5.64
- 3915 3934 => 3.3 Ang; 4.6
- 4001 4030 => -5.0 Ang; 6.84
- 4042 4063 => -1.9 Ang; 6.49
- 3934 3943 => 1.0 Ang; 5.02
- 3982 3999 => -1.9 Ang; 6.43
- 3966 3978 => 4.3 Ang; 3.69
